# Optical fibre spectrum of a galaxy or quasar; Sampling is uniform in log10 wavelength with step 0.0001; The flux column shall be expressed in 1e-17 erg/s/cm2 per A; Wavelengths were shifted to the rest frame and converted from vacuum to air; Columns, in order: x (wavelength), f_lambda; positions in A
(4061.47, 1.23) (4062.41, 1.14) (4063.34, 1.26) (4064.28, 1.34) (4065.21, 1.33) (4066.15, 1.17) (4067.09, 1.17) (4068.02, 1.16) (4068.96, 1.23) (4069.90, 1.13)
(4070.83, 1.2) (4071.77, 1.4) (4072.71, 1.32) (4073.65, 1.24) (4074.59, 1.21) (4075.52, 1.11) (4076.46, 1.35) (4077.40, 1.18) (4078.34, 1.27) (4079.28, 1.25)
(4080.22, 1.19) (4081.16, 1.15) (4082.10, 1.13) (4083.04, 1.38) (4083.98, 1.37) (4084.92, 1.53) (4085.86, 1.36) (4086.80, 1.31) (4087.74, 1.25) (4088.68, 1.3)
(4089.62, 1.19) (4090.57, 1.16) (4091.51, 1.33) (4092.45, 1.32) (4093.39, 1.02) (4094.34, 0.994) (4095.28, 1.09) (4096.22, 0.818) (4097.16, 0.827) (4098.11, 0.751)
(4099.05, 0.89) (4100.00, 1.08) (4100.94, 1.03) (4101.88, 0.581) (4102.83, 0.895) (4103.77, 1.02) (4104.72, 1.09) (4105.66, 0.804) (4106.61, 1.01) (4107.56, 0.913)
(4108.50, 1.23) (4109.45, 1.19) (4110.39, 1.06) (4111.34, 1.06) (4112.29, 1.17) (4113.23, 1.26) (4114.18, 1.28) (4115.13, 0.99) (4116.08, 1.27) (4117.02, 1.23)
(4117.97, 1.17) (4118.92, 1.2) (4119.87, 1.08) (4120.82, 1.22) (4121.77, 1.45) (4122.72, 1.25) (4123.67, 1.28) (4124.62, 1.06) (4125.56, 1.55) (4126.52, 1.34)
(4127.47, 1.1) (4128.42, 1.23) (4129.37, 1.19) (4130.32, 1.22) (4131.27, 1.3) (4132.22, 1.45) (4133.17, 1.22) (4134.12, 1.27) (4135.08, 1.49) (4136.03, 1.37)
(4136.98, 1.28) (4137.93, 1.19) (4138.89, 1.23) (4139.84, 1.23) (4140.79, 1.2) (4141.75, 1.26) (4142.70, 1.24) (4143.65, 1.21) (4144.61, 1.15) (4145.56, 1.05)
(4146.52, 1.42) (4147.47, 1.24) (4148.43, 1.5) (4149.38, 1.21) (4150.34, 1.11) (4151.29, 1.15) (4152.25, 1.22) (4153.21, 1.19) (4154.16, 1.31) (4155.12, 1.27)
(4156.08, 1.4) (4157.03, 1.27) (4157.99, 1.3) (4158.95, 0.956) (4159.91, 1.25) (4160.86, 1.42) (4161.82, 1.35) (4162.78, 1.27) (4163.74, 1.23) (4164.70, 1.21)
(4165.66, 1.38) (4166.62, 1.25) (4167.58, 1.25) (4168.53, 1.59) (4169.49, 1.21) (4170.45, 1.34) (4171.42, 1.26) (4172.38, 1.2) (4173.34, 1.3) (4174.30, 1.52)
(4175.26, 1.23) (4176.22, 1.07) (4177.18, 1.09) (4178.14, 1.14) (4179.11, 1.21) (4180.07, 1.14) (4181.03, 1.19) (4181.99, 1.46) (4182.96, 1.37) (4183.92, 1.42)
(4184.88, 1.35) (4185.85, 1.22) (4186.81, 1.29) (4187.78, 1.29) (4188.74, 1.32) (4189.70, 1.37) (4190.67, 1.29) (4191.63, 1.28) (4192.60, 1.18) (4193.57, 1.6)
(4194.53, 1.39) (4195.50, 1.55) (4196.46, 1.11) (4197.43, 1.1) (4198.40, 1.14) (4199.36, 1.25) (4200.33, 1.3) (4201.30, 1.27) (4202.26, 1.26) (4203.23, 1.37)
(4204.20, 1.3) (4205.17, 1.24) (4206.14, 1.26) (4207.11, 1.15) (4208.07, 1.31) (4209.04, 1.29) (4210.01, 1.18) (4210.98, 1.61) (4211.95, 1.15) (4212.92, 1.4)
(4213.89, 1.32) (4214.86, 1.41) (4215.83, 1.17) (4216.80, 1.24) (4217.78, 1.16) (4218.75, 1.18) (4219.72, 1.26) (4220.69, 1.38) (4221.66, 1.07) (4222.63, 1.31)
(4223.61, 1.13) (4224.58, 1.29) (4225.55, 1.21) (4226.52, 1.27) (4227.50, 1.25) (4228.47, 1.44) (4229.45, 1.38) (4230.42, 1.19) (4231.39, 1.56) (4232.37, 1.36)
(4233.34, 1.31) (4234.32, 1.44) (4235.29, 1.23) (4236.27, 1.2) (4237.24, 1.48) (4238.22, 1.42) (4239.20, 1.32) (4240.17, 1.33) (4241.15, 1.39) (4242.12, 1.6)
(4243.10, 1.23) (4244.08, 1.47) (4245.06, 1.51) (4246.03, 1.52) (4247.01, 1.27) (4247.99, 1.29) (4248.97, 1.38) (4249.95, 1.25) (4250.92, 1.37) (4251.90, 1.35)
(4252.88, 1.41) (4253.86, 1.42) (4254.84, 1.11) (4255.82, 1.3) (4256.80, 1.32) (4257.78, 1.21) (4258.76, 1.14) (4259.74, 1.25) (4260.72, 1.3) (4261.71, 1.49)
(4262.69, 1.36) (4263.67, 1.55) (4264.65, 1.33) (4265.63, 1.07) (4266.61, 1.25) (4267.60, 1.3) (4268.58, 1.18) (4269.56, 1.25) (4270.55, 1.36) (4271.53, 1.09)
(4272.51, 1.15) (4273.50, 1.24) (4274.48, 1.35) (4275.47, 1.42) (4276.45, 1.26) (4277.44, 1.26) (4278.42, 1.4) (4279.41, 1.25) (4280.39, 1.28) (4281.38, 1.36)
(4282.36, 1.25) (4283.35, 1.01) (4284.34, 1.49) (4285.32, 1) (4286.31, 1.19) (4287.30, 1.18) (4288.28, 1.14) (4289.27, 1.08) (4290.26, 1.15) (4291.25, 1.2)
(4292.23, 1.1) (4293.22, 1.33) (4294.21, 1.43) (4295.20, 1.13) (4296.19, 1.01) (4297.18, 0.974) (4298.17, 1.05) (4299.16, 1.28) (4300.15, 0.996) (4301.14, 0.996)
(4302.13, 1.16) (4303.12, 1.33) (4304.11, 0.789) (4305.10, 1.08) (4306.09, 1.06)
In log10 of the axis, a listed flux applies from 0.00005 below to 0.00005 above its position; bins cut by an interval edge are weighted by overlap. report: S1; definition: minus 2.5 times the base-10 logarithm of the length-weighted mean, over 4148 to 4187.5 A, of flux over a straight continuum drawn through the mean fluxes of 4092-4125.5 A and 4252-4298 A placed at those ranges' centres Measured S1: -0.12 mag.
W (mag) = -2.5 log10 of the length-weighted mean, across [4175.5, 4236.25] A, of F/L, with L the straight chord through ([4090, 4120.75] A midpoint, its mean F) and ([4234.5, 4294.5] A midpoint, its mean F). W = -0.07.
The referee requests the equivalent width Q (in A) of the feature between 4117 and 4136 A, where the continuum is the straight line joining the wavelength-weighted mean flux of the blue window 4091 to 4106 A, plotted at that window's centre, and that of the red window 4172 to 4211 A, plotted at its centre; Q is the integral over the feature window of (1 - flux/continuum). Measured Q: -3.6 A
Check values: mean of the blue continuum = 0.974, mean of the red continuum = 1.28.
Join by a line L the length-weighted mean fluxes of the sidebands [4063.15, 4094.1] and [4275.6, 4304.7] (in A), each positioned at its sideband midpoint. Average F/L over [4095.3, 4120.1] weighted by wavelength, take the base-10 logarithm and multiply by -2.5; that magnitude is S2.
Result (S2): 0.20 mag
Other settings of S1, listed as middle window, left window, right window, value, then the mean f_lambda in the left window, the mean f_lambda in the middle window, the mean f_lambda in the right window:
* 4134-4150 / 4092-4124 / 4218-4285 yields -0.12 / 1.07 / 1.27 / 1.31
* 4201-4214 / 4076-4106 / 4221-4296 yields -0.05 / 1.12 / 1.29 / 1.29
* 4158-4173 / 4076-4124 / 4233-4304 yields -0.08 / 1.14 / 1.28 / 1.27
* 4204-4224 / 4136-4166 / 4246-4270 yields 0.02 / 1.25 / 1.26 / 1.3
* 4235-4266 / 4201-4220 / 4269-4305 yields -0.09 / 1.28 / 1.34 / 1.19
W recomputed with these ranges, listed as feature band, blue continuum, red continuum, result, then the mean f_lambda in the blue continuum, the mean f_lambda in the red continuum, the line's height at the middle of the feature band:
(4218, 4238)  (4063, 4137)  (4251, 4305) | -0.07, 1.18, 1.23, 1.21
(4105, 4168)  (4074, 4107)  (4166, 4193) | -0.02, 1.12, 1.28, 1.2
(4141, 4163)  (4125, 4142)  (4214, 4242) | 0.03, 1.28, 1.3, 1.29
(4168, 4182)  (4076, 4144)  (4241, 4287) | -0.02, 1.18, 1.3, 1.23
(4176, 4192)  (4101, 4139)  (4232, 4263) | -0.01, 1.18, 1.34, 1.26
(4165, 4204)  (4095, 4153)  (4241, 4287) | -0.06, 1.16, 1.3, 1.22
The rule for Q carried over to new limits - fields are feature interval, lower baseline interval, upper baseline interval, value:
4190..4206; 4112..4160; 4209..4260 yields 0.0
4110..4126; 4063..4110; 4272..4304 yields -0.7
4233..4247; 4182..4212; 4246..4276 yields -1.0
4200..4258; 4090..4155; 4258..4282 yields -2.8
